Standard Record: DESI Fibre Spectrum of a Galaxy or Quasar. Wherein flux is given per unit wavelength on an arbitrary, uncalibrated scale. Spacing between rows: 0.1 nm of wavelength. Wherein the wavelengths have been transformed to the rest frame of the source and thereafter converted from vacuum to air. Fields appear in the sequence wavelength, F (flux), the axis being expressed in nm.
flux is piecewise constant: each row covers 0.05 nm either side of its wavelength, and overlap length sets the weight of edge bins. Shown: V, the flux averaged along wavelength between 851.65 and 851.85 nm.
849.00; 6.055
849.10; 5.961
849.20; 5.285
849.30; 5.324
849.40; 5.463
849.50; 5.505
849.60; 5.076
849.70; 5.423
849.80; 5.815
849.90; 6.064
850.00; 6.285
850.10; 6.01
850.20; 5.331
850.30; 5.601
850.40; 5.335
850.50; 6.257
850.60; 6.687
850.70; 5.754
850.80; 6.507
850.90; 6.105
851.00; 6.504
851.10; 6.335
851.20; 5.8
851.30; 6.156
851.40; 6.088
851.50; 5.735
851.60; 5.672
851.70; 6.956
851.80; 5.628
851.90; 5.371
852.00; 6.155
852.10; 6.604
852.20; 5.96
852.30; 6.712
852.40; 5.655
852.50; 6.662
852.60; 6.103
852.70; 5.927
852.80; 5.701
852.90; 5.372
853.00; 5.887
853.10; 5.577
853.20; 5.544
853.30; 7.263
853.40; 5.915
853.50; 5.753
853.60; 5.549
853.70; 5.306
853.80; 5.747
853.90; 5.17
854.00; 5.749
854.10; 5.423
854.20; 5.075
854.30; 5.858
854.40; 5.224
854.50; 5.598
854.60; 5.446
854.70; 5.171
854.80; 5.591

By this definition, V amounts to 6.29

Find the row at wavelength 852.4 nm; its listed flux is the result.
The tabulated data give 5.655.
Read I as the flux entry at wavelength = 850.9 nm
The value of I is 6.105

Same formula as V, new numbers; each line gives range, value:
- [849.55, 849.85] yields 5.44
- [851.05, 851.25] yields 6.07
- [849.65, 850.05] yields 5.9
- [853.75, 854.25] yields 5.43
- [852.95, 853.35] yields 6.07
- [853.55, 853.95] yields 5.44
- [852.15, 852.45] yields 6.11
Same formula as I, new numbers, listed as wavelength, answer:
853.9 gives 5.17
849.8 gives 5.815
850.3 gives 5.601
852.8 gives 5.701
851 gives 6.504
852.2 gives 5.96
